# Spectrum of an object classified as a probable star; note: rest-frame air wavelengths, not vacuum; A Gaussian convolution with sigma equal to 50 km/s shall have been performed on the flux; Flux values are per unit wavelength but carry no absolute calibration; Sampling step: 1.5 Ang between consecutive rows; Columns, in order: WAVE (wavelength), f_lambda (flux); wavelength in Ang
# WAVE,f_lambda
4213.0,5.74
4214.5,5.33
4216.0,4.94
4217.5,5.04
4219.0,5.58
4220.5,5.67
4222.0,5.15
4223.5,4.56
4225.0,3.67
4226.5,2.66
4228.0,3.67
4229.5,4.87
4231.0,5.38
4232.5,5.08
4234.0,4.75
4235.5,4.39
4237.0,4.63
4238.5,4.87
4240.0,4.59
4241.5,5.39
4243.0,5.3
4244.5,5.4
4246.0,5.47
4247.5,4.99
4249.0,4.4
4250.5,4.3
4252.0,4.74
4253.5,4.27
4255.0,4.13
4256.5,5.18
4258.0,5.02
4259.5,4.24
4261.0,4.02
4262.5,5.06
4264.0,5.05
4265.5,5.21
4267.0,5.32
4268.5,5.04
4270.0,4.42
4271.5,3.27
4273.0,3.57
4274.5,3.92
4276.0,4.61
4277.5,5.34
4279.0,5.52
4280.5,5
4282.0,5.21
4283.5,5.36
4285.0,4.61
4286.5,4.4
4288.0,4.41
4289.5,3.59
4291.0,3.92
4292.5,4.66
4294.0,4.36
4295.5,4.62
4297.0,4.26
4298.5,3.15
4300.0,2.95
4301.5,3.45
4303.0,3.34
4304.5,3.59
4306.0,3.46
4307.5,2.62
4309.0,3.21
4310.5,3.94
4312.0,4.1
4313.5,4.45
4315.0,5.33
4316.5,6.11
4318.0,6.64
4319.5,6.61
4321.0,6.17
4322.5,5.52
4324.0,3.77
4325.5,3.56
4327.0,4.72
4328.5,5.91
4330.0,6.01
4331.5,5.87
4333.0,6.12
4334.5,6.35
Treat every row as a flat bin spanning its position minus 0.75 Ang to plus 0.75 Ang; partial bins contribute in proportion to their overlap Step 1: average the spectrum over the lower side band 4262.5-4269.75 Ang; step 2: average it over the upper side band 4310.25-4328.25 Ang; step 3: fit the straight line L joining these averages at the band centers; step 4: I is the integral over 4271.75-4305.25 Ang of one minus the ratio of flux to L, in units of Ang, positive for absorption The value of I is 5.6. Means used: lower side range 5.09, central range 4.25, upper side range 5.13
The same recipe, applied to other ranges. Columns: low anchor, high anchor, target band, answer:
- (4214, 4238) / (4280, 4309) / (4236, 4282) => -3.94 Ang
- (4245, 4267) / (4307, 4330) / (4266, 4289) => 0.68 Ang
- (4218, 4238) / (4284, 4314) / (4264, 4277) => -0.94 Ang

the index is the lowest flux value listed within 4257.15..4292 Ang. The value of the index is 3.27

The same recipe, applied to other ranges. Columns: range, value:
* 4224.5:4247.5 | 2.66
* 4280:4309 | 2.62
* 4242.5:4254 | 4.27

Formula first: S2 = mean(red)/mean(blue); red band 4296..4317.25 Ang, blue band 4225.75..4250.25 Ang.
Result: 0.82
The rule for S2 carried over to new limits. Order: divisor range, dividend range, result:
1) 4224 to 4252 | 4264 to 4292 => 0.99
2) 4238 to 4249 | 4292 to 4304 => 0.75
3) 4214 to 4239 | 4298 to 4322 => 0.92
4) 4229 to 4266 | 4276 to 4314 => 0.86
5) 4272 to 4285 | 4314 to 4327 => 1.13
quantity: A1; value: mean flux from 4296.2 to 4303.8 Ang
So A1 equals 3.44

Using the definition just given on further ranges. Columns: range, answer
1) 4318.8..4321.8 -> 6.37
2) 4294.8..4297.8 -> 4.42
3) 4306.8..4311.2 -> 3.26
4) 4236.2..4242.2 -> 4.86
